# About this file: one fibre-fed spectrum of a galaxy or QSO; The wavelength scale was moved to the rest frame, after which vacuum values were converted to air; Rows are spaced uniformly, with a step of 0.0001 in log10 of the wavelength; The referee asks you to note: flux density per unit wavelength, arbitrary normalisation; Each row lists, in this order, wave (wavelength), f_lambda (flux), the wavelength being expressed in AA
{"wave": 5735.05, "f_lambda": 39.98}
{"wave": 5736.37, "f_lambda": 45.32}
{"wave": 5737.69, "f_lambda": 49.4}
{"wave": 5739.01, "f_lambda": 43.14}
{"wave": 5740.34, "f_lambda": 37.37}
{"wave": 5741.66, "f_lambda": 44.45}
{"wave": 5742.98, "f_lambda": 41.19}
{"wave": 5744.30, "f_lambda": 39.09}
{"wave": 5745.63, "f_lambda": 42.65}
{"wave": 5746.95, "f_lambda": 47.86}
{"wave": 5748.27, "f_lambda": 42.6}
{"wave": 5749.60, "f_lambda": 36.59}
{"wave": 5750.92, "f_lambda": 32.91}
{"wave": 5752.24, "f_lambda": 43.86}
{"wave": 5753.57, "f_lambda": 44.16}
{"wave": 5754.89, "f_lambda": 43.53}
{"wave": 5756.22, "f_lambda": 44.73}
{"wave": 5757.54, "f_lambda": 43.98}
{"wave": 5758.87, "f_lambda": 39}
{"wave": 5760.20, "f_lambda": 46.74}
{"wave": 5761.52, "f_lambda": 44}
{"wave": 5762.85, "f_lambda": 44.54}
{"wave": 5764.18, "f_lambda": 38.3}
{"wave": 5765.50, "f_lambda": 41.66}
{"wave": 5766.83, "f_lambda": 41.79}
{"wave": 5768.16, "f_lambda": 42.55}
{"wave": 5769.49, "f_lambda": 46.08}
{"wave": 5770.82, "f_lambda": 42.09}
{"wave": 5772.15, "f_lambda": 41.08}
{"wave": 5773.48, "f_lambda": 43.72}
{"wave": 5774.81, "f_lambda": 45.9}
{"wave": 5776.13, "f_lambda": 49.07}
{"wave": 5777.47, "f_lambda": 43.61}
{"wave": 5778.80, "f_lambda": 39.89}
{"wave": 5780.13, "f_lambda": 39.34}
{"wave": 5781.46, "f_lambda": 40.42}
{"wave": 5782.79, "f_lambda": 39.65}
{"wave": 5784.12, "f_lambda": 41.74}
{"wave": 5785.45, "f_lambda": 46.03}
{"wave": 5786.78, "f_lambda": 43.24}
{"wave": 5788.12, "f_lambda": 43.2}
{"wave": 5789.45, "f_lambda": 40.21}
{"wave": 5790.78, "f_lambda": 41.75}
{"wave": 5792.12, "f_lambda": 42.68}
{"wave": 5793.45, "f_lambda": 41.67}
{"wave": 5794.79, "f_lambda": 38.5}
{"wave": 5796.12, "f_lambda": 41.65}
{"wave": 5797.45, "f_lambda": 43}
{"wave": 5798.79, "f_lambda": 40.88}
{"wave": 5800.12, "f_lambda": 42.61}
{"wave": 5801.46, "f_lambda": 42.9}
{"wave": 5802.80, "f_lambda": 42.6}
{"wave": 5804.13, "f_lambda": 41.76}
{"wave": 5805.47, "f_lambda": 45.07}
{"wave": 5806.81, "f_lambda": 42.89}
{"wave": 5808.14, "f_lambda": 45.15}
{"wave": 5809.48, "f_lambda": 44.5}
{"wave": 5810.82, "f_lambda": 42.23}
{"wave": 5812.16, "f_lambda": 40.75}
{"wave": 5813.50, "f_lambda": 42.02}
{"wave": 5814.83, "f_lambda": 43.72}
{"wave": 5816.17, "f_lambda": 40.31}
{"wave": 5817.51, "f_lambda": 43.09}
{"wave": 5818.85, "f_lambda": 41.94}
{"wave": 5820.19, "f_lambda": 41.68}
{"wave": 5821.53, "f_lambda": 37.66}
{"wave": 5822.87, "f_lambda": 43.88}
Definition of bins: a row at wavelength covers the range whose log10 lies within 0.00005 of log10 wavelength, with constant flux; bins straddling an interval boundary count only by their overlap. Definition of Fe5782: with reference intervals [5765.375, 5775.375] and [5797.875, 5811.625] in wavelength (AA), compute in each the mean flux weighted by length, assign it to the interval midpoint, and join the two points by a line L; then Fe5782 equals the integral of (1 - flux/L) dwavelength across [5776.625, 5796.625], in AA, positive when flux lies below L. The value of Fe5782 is 0.7 AA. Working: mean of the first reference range 43.1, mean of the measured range 41.6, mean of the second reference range 43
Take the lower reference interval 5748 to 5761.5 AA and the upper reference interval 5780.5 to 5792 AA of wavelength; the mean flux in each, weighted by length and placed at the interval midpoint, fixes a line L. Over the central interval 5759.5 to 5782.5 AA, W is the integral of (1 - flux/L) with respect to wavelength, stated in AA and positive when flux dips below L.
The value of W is -0.5 AA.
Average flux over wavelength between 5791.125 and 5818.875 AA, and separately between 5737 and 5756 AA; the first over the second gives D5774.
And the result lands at 1.0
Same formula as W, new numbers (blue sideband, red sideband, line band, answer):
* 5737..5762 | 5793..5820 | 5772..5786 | -0.1 AA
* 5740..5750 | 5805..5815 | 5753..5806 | -0.1 AA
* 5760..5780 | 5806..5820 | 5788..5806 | 0.4 AA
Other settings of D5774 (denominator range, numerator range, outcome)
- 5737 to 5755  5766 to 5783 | 1.02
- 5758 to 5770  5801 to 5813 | 1.01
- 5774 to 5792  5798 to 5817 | 1.00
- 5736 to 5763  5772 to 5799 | 0.99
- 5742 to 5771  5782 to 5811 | 1.00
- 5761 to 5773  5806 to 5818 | 1.01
